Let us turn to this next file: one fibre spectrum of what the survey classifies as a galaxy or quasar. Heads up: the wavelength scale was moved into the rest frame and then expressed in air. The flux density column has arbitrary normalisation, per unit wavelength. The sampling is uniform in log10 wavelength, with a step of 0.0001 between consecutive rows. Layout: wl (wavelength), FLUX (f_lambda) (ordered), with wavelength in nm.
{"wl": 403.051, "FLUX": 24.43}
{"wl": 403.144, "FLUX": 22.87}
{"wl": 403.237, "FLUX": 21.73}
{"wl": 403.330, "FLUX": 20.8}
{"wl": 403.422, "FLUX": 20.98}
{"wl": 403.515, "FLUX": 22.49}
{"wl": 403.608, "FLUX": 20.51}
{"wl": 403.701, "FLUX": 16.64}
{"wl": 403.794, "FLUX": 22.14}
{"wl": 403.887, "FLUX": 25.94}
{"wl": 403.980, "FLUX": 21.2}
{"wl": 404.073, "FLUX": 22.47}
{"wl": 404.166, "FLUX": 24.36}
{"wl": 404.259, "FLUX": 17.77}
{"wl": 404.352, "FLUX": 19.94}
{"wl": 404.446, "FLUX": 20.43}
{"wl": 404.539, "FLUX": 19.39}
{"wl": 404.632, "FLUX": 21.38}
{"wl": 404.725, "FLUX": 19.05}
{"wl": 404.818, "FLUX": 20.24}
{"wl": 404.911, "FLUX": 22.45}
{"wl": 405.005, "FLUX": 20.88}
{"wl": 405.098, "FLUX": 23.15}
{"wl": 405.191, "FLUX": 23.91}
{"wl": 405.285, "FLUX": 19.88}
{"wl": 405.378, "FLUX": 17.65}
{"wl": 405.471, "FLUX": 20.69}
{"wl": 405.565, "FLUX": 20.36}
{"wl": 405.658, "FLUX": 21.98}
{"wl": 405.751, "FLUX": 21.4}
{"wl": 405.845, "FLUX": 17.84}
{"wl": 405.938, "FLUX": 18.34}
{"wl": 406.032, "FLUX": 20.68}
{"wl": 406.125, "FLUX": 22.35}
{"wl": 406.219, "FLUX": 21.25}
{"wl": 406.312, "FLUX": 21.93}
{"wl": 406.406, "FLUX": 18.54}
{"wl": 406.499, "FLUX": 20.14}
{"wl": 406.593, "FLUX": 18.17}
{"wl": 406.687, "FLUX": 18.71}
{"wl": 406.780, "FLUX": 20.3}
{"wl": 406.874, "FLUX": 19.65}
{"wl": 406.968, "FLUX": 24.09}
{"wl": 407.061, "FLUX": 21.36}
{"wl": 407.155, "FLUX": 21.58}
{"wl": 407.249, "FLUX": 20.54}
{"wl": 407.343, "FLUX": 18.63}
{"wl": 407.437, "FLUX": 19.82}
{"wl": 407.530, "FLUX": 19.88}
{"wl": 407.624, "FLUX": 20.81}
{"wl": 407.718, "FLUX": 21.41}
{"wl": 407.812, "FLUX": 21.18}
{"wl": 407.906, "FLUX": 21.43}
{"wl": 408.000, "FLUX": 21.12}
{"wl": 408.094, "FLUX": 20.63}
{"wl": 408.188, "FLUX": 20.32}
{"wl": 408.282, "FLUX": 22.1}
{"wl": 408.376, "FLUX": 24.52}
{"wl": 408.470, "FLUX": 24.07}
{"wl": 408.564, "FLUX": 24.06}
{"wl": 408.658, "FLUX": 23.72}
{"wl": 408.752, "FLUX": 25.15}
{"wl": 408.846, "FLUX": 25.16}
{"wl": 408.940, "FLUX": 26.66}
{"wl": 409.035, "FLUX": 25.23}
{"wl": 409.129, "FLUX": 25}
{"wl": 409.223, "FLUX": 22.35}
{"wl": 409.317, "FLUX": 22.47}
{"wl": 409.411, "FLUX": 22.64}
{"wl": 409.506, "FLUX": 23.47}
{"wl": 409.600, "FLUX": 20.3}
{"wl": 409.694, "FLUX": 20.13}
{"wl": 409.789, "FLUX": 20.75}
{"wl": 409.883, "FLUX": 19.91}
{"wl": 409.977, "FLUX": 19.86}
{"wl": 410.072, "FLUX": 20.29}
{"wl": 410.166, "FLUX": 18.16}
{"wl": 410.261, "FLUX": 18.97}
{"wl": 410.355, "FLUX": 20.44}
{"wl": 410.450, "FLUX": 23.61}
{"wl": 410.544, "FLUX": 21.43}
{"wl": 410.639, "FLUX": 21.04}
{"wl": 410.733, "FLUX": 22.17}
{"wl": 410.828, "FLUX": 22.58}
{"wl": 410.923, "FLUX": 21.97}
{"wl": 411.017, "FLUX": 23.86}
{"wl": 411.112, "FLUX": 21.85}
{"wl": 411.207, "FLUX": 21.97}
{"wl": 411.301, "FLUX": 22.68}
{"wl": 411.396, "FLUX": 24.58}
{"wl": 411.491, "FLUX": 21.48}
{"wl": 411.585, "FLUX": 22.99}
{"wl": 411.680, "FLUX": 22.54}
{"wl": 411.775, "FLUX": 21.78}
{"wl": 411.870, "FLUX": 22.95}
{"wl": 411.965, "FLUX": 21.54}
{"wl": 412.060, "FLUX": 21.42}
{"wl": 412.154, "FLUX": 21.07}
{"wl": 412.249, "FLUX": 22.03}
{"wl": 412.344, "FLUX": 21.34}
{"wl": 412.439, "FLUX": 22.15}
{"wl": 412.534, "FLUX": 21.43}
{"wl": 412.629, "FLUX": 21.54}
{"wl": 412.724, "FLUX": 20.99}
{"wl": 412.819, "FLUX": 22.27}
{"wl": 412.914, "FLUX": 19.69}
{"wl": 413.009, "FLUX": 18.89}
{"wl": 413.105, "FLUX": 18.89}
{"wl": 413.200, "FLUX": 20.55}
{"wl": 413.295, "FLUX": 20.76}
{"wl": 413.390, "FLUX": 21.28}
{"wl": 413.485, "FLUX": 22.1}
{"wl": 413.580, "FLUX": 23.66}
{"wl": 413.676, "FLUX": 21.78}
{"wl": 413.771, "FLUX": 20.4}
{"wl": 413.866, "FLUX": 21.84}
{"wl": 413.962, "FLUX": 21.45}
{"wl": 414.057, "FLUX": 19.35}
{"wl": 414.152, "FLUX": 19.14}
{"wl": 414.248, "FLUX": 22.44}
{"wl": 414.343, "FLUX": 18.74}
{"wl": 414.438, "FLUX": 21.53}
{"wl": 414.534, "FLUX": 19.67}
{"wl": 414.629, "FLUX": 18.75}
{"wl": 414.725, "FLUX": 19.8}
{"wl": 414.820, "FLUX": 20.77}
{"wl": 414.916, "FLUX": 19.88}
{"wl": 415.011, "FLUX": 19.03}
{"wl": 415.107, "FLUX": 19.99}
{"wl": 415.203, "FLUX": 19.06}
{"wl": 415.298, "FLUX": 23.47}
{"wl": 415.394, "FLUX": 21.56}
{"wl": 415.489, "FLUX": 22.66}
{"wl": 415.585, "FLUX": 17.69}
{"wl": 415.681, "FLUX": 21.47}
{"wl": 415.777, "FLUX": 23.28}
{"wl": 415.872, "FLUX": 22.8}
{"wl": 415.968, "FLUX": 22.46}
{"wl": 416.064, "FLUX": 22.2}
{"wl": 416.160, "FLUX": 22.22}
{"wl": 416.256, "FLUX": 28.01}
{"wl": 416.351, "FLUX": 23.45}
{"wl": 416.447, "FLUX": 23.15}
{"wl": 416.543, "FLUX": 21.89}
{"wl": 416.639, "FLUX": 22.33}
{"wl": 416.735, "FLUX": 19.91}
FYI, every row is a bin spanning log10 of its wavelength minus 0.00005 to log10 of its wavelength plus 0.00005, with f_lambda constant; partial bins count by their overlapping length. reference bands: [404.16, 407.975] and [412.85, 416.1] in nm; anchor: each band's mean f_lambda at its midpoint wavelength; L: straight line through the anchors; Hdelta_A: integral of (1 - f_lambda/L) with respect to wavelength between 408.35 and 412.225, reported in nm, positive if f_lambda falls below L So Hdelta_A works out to -0.32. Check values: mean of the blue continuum 20.5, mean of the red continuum 20.8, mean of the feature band 22.3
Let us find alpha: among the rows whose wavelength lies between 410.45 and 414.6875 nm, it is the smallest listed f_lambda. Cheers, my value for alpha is 18.74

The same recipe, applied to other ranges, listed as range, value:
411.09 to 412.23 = 21.07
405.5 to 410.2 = 17.84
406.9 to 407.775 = 18.63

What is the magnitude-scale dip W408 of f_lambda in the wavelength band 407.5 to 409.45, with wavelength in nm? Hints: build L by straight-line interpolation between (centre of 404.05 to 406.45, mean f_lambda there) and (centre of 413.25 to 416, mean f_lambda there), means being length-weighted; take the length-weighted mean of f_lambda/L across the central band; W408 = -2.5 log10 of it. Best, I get -0.11 mag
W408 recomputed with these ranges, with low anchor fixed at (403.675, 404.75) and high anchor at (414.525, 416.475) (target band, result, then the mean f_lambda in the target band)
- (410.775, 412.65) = -0.04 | 22.2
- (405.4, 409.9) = -0.02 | 21.5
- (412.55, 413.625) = 0.02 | 21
